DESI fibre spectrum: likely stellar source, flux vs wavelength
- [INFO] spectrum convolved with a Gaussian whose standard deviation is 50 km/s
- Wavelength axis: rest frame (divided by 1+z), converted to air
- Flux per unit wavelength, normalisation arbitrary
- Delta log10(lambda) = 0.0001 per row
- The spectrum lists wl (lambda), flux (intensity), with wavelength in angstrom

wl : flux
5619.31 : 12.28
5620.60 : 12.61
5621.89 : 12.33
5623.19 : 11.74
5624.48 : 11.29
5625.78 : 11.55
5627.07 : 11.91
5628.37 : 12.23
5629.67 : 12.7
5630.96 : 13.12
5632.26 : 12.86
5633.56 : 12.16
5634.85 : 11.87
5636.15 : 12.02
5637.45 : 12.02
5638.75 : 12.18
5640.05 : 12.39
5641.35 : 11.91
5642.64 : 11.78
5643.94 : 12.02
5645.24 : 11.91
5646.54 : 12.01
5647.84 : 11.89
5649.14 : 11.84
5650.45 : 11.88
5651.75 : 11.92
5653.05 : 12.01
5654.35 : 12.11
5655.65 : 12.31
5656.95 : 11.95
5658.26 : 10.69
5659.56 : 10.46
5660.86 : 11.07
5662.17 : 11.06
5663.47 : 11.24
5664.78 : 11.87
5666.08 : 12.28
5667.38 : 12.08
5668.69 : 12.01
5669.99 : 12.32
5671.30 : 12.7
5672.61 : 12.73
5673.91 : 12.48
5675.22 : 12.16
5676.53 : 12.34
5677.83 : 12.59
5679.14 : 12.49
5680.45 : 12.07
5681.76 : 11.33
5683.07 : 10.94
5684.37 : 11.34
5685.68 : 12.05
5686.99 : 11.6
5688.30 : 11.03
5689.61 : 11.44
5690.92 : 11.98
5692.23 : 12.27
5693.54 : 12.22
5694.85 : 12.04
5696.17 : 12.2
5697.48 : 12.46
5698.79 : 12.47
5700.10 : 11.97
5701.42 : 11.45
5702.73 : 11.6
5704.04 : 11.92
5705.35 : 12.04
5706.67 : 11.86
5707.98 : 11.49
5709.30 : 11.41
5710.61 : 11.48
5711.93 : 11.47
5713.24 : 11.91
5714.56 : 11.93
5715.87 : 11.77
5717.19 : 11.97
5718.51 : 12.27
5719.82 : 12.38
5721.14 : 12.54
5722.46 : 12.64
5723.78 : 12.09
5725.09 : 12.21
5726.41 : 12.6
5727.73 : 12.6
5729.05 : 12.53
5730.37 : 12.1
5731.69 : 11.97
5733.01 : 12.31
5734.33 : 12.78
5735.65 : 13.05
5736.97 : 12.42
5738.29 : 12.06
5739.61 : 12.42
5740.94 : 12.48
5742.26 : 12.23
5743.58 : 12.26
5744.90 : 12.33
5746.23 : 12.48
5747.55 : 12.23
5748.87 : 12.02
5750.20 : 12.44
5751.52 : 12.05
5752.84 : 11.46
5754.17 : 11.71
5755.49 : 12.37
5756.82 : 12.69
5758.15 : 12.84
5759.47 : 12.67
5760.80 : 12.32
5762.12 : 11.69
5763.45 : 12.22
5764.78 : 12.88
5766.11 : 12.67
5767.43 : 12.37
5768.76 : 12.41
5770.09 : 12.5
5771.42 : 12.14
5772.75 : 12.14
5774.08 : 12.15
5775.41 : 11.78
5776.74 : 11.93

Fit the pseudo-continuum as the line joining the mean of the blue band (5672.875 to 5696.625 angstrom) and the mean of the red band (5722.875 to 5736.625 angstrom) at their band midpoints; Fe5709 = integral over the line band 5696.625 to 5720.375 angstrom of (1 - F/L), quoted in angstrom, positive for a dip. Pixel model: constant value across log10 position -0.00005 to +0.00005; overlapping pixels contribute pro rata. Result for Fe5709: 0.6 angstrom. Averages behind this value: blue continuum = 11.9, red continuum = 12.4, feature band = 11.9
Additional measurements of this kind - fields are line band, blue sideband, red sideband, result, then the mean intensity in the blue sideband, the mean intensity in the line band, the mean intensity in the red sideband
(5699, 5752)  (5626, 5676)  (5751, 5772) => 0.28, 12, 12.1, 12.3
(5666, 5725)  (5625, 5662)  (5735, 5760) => 0.67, 11.9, 12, 12.3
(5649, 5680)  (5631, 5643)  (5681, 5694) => -0.18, 12.2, 11.9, 11.6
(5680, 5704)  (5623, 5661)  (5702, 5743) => 0.53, 11.9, 11.8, 12.1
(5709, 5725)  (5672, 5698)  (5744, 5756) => 0.06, 12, 12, 12.1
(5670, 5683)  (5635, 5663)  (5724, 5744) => -0.30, 11.8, 12.2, 12.4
